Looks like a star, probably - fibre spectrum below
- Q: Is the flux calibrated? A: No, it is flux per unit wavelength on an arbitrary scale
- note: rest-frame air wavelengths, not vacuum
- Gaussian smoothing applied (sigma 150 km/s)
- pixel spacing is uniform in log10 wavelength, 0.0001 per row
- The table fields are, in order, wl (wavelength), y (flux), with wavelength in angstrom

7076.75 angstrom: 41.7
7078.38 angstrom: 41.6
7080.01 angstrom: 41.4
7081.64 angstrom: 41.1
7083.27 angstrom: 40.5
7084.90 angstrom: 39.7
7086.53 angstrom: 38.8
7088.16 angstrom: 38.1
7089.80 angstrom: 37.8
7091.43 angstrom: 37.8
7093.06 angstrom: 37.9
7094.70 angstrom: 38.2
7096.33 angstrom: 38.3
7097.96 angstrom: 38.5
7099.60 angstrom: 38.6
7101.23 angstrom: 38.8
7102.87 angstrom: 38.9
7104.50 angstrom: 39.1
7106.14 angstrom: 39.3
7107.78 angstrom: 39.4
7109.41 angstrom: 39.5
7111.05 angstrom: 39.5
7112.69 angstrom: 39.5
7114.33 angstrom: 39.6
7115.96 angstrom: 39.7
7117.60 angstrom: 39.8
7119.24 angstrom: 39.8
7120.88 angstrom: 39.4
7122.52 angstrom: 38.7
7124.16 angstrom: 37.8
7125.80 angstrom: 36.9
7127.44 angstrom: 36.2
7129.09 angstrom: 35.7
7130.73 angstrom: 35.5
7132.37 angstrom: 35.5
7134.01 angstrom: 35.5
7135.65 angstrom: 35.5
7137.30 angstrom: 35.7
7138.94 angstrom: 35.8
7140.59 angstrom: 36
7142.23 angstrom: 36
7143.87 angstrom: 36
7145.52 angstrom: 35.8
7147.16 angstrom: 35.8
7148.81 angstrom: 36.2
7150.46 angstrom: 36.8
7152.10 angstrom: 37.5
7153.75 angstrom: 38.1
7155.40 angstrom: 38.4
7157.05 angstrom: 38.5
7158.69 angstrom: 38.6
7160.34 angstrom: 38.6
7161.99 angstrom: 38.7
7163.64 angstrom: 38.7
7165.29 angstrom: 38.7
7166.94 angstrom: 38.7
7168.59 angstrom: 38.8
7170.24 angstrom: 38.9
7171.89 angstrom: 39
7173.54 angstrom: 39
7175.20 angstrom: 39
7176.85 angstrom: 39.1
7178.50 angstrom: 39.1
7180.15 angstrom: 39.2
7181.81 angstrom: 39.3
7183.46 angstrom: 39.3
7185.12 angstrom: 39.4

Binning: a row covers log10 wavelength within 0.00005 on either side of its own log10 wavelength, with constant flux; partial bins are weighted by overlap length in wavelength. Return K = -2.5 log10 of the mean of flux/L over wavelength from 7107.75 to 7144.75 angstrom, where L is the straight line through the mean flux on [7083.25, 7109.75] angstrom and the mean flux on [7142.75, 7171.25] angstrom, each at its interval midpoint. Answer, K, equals 0.02 mag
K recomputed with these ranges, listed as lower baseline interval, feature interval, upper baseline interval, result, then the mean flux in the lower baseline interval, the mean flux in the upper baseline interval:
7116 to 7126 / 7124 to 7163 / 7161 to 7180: 0.06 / 38.9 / 38.9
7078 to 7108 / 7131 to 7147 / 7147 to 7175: 0.08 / 39.1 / 38.2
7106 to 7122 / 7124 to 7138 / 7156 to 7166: 0.09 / 39.5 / 38.6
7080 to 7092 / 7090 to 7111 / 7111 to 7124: 0.02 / 39.3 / 39.4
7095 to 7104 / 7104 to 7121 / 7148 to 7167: -0.03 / 38.6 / 38.1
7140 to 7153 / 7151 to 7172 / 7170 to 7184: -0.02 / 36.3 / 39.1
